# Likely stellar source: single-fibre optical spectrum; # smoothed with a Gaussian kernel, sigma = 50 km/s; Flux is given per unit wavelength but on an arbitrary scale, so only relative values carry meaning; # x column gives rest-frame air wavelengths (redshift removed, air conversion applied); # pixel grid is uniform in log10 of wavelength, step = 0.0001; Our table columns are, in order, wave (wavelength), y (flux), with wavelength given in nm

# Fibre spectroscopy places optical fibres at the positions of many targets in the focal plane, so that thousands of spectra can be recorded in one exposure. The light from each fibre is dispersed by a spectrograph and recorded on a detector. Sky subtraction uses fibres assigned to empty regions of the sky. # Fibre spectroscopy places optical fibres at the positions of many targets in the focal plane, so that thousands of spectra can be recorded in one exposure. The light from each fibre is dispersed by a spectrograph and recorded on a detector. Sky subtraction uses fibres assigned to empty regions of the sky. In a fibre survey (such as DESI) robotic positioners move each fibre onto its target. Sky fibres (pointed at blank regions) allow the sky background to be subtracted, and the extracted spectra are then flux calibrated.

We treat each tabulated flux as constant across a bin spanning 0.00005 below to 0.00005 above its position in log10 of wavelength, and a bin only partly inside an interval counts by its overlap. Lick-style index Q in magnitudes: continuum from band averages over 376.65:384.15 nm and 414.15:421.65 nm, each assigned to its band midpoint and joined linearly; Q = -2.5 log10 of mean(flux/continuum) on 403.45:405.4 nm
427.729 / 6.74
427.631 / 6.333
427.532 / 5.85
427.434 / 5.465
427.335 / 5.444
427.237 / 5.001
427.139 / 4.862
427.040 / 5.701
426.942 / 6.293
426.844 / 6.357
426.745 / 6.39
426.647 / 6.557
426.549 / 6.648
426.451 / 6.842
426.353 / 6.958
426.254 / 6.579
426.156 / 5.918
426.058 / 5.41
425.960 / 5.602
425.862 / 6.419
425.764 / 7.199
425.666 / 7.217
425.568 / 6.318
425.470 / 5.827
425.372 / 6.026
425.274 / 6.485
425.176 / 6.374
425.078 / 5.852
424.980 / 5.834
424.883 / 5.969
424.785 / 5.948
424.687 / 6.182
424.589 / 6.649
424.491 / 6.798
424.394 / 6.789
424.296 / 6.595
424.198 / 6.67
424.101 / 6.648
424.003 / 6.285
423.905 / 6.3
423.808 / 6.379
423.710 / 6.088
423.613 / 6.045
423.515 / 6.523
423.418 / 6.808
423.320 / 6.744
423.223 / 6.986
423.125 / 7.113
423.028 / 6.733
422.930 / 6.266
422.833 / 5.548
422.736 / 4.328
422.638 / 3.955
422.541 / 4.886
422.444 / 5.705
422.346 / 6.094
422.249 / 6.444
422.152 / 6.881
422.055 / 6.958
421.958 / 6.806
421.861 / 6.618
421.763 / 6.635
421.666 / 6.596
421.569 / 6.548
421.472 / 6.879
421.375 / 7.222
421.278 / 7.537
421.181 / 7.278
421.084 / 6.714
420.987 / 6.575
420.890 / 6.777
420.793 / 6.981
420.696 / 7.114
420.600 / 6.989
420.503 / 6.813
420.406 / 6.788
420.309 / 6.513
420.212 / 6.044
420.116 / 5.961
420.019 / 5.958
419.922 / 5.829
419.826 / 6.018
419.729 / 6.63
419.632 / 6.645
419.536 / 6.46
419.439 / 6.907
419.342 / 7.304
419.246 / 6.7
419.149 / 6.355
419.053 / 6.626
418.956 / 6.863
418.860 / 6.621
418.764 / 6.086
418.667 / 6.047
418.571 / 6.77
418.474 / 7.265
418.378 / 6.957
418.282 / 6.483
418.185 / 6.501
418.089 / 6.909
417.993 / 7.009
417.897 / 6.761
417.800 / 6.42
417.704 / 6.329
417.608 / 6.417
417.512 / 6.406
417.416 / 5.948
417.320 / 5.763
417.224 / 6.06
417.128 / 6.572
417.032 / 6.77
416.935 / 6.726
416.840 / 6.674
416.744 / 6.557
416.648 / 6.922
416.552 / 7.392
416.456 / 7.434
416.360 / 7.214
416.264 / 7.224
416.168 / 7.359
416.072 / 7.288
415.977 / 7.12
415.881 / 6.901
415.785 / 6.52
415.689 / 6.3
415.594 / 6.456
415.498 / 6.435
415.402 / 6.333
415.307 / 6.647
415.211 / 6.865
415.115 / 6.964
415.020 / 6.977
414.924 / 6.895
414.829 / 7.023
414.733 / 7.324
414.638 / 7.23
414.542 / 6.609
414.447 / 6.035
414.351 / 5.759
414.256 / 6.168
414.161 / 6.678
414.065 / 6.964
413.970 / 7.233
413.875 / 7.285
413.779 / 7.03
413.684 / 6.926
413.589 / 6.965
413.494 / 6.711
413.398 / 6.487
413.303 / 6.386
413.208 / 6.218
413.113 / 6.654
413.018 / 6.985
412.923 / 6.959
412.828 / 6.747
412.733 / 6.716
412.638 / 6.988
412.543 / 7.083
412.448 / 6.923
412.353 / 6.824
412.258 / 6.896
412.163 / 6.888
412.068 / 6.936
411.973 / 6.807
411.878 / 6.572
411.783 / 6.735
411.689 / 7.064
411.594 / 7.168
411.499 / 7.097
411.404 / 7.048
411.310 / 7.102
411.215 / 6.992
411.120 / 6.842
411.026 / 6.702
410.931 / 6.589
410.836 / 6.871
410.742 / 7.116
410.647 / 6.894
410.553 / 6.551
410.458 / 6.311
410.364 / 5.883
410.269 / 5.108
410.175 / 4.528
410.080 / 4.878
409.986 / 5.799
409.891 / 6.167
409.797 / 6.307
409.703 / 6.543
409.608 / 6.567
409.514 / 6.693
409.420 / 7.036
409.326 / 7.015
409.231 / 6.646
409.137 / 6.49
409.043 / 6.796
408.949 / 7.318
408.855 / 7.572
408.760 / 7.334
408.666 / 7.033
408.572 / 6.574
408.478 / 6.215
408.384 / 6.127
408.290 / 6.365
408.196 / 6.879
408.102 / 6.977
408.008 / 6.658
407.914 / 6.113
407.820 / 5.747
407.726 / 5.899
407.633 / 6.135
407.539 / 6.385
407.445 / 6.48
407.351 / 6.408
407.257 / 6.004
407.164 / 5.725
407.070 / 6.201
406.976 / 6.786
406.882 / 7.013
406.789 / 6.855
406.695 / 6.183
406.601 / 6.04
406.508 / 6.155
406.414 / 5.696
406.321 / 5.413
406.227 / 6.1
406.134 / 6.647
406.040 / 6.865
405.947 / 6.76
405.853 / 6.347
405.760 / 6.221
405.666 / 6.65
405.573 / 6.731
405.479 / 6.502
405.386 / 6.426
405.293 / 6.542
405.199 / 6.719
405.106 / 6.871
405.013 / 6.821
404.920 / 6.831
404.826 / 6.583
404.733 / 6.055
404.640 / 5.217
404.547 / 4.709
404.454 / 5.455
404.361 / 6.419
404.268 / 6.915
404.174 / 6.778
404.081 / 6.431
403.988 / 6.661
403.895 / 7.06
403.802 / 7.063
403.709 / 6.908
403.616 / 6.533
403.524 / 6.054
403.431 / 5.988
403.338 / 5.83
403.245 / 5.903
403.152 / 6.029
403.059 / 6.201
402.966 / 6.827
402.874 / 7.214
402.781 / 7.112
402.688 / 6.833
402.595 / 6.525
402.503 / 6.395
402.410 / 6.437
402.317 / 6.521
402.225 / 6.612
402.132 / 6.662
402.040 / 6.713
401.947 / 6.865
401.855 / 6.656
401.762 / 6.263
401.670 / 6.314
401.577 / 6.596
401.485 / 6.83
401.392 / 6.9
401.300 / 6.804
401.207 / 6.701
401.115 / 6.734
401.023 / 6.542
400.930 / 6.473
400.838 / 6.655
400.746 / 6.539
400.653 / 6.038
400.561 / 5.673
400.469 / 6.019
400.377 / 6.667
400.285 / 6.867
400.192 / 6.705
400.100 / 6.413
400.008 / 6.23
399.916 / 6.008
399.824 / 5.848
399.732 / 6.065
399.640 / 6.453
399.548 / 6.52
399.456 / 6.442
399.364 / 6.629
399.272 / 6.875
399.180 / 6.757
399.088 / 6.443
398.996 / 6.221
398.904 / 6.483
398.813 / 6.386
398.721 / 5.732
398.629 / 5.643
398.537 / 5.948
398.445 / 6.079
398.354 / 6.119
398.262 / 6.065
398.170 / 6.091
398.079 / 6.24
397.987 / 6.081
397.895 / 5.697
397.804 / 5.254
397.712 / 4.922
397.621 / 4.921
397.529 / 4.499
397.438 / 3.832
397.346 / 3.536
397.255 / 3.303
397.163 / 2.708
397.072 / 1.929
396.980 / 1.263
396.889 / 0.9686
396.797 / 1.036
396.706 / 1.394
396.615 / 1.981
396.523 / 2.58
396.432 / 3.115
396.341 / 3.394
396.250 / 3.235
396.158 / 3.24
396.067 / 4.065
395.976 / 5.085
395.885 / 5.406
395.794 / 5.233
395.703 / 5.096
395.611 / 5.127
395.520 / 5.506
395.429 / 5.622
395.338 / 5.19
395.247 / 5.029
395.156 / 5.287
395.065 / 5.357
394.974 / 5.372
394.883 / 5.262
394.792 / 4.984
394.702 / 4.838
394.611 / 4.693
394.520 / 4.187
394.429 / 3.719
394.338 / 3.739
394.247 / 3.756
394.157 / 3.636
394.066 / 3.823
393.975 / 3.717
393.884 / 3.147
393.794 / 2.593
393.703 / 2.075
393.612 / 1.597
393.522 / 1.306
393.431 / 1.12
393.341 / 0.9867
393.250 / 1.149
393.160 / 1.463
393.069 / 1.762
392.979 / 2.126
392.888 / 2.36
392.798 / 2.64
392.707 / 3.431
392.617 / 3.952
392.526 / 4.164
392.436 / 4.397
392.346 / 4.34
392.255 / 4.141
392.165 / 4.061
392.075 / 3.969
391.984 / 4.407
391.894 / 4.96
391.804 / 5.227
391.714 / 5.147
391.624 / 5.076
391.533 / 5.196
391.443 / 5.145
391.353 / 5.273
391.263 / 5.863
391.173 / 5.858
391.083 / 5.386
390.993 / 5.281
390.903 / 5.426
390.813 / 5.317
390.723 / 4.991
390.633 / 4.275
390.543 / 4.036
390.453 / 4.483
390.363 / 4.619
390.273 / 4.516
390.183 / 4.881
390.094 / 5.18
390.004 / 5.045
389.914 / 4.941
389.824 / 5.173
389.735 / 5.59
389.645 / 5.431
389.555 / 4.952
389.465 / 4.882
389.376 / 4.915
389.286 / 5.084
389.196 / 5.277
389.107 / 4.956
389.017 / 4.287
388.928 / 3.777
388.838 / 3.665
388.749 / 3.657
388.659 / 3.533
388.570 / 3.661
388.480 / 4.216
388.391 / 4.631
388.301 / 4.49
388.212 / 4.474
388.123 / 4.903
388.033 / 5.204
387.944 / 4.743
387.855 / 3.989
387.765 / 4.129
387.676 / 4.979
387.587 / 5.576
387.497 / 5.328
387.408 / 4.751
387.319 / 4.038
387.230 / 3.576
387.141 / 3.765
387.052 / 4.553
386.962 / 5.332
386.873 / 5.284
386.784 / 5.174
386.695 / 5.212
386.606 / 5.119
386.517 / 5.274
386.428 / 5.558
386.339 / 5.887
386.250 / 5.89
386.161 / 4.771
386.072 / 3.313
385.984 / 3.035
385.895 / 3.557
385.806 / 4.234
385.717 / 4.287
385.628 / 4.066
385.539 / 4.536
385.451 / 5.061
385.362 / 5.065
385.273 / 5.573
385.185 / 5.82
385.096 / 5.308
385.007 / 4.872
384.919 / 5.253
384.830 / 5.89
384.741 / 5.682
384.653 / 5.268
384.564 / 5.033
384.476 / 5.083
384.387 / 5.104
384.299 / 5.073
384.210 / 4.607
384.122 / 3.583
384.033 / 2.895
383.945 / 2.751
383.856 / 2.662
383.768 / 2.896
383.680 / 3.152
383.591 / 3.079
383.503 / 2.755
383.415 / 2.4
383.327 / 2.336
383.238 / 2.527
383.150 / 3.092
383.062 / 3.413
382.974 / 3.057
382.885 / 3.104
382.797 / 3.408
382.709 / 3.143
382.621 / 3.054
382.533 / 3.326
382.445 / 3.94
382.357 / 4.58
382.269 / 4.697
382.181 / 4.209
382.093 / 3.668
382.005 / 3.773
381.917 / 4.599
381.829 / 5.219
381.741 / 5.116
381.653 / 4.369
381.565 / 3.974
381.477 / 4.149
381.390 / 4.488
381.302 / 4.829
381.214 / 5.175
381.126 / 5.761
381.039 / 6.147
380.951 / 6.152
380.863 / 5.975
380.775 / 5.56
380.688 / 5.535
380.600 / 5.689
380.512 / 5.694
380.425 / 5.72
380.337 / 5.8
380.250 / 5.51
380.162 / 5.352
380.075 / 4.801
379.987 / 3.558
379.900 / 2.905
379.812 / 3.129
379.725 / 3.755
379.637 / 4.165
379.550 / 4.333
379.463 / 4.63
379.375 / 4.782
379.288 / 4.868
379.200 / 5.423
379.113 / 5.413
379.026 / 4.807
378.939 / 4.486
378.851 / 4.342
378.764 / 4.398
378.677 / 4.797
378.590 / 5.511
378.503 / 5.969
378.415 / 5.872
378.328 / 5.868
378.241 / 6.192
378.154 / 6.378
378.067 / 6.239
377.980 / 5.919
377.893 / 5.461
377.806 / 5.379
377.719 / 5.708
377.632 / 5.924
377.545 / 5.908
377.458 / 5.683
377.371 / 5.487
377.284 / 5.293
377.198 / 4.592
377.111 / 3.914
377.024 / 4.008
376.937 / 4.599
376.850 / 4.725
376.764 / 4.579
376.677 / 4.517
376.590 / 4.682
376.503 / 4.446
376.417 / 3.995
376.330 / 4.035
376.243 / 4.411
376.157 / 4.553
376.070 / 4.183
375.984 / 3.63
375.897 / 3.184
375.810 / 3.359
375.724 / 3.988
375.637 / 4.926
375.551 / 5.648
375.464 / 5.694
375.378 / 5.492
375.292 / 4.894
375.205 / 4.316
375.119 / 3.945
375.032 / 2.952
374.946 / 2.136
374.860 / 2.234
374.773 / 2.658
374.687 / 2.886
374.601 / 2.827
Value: -0.09 mag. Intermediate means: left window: 4.54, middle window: 6.43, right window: 6.68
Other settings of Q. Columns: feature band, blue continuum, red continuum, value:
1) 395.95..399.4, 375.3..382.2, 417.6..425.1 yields 0.24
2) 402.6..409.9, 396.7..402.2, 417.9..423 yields -0.09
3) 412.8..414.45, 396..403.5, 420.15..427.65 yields -0.12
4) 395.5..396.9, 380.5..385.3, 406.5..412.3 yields 0.46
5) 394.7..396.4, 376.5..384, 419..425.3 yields 0.09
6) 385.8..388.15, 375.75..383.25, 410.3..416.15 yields 0.10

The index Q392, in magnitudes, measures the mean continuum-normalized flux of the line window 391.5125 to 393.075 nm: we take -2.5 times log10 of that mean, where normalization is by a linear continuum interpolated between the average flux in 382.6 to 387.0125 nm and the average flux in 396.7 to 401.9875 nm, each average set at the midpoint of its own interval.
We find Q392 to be 0.236 mag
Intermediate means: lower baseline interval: 4.26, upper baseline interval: 5.65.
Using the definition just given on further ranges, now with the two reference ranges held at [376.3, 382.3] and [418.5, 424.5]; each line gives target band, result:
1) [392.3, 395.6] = 0.466 mag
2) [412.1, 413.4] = -0.103 mag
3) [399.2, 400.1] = -0.119 mag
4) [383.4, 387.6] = 0.149 mag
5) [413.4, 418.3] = -0.076 mag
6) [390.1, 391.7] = 0.071 mag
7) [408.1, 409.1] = -0.137 mag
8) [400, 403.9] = -0.133 mag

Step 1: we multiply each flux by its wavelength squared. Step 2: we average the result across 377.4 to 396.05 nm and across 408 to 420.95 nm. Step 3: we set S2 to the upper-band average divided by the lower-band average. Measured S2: 1.70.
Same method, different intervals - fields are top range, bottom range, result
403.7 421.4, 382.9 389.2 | 1.73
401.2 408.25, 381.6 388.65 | 1.65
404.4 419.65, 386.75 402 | 1.51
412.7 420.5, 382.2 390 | 1.77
